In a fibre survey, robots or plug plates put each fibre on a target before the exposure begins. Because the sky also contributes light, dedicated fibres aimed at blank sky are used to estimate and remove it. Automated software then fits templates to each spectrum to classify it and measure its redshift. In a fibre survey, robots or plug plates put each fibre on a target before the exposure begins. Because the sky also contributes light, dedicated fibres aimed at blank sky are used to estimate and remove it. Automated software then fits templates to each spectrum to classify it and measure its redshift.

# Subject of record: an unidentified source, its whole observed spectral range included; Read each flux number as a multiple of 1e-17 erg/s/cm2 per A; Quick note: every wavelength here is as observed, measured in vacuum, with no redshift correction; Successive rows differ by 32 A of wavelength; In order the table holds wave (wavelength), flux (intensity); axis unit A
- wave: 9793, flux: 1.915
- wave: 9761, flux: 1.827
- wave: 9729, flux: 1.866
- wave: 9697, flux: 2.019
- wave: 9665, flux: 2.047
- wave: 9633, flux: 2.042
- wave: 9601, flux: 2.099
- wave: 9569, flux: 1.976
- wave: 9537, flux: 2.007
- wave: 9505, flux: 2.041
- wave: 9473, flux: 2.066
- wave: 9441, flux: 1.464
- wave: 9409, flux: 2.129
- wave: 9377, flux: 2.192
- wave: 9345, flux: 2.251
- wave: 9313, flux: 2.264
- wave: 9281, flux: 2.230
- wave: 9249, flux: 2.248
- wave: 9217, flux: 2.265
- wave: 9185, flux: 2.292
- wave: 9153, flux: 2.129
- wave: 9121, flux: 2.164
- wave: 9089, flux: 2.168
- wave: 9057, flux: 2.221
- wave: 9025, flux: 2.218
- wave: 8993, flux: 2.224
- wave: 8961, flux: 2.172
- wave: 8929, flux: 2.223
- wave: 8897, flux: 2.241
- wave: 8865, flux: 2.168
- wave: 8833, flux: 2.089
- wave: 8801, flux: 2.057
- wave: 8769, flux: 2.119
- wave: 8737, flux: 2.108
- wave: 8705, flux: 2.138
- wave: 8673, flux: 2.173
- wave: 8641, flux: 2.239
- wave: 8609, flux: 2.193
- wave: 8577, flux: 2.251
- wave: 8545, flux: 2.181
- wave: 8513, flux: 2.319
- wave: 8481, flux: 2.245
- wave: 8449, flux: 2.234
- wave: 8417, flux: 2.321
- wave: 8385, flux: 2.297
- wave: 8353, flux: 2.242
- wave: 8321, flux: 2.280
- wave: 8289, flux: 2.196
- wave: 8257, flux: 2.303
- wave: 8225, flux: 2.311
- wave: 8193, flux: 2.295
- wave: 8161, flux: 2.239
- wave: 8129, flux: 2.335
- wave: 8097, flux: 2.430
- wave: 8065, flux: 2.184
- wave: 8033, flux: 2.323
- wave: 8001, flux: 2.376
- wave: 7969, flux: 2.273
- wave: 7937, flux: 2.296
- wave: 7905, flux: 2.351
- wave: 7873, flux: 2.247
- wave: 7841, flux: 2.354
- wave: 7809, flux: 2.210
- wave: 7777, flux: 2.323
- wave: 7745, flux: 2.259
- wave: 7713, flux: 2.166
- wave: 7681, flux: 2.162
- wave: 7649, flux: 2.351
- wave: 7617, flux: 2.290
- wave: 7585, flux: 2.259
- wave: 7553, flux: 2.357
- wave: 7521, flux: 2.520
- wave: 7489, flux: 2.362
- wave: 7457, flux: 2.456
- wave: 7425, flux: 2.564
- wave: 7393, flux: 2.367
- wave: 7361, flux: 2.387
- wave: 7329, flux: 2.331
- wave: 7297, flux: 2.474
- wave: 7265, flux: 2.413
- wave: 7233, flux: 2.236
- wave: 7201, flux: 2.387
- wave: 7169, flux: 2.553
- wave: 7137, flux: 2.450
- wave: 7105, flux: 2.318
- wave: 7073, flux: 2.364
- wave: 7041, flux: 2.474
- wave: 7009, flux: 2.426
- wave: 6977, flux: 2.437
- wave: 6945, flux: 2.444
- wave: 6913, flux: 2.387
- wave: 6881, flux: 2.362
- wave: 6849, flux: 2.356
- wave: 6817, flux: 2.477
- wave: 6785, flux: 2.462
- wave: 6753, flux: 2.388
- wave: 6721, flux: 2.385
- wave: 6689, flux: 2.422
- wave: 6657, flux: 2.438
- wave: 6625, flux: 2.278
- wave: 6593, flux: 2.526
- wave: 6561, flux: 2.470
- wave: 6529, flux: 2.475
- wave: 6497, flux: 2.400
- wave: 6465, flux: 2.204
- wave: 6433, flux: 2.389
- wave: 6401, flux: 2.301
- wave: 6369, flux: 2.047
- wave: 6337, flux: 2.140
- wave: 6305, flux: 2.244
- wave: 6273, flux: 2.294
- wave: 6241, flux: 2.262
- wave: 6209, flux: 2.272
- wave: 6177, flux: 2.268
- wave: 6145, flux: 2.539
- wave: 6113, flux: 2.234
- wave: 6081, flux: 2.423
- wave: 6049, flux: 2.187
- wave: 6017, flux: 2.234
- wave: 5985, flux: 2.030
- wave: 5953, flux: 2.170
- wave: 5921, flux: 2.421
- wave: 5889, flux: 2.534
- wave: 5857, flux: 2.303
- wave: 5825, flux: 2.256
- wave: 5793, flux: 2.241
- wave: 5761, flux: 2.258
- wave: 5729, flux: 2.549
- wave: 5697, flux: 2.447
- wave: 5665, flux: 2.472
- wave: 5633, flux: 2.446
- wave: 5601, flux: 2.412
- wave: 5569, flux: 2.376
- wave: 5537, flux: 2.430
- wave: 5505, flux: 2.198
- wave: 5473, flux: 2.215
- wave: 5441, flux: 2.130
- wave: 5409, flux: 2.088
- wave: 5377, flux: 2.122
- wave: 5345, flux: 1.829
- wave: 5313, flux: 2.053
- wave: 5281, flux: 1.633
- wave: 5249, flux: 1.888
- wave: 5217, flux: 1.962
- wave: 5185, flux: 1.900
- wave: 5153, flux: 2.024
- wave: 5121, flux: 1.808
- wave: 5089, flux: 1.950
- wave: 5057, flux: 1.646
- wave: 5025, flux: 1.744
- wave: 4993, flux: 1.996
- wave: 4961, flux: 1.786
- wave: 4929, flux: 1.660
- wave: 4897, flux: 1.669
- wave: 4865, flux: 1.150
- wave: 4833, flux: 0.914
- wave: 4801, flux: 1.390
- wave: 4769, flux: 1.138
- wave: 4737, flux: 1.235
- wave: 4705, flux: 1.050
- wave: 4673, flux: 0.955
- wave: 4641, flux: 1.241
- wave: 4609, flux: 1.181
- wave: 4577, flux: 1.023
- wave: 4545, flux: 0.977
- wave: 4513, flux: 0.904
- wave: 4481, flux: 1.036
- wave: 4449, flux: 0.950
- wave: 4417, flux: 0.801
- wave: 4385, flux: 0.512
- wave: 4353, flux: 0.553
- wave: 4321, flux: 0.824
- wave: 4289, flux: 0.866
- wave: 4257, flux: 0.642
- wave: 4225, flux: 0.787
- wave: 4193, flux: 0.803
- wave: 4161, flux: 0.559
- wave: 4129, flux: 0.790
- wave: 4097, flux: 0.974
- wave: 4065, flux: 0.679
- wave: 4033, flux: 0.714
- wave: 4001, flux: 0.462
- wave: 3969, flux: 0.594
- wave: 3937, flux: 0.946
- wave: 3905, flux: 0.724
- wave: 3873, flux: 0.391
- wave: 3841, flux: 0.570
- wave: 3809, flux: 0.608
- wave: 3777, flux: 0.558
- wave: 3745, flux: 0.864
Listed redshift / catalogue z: 0.228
